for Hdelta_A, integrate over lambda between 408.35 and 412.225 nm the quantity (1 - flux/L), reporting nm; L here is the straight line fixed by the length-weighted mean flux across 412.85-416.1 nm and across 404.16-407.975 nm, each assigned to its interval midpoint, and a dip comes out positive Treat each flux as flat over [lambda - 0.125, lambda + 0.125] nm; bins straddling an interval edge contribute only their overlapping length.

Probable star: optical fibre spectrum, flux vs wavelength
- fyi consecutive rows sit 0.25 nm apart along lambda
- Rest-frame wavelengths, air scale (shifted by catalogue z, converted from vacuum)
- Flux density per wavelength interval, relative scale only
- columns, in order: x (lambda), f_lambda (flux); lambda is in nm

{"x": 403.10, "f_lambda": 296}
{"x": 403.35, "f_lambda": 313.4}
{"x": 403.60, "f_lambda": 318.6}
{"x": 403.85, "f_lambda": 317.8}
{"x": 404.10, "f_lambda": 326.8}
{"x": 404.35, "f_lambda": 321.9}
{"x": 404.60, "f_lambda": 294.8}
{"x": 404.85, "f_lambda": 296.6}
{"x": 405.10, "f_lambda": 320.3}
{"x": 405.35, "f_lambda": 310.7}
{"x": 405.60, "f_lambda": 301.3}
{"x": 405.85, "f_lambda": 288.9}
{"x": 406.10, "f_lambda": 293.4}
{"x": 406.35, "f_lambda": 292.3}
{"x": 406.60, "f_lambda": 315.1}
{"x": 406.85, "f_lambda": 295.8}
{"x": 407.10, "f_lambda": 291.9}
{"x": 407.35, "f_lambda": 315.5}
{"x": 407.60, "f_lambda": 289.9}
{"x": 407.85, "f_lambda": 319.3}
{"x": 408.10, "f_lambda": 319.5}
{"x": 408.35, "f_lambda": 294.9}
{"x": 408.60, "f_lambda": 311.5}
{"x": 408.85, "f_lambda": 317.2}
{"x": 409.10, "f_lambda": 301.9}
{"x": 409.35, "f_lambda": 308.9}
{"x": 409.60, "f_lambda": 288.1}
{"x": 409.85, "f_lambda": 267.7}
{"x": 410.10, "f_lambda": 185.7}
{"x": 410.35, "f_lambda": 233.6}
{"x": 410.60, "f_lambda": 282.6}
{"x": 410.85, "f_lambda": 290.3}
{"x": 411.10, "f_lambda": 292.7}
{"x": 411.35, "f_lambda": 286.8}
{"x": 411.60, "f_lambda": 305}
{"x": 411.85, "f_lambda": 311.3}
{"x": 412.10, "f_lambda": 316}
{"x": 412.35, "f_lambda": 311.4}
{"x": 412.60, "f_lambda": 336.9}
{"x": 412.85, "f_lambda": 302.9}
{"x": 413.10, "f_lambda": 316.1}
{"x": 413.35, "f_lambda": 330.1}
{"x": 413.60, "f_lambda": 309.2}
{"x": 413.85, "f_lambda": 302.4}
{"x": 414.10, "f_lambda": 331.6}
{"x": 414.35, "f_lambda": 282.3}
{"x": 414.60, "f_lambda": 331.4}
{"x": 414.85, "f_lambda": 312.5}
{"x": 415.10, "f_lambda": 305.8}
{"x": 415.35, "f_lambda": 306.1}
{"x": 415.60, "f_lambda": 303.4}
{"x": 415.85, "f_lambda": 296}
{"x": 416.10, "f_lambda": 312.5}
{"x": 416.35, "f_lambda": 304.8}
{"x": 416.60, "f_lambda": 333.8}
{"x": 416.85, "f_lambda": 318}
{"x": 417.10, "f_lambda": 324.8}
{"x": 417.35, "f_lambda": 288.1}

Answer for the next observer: 0.25 nm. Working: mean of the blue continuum 304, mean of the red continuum 310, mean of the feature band 287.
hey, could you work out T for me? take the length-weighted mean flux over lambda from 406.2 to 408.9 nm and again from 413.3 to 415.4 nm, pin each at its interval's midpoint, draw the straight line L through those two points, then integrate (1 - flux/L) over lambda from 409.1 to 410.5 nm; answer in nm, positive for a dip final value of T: 0.21 nm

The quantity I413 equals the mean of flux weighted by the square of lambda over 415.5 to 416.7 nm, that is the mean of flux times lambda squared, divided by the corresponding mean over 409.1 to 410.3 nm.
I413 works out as 1.21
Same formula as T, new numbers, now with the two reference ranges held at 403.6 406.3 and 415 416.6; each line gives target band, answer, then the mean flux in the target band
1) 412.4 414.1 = -0.056 nm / 317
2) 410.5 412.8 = 0.025 nm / 304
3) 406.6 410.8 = 0.238 nm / 290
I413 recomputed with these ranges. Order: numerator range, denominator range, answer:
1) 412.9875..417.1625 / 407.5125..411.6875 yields 1.12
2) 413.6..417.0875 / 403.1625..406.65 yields 1.06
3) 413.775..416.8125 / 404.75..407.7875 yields 1.08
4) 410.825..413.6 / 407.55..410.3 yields 1.09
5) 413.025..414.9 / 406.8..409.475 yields 1.06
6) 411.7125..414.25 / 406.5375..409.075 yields 1.06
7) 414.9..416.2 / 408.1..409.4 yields 1.02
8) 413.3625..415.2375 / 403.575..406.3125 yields 1.06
